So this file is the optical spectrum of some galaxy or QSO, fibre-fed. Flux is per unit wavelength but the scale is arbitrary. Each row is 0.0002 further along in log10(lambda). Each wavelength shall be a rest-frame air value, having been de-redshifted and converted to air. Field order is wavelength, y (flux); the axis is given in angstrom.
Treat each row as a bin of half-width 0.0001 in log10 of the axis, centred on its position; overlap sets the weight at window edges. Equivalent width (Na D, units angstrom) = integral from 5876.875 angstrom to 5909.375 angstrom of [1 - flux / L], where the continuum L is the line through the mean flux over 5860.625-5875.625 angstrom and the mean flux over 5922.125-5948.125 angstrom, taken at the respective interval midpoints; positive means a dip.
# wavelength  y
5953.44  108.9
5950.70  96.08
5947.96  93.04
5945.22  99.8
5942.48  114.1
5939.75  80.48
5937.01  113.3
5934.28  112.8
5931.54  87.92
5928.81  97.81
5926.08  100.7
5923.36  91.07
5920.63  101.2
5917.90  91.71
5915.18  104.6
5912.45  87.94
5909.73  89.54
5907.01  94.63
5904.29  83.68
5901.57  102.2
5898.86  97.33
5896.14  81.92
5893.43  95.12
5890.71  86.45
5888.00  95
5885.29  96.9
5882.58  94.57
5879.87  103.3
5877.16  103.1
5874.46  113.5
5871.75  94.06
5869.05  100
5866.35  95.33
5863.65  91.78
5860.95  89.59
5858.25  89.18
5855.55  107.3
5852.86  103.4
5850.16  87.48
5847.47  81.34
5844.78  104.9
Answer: 1.4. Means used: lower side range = 97.7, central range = 94.1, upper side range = 99.4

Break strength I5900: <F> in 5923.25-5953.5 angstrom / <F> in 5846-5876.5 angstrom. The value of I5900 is 1.04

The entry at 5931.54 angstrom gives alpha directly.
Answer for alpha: 87.92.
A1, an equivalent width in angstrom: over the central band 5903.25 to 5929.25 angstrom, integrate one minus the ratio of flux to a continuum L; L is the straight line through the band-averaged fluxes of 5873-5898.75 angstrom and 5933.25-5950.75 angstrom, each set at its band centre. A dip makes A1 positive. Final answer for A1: 1.31 angstrom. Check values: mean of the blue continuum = 96.6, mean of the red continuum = 102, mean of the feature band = 94.3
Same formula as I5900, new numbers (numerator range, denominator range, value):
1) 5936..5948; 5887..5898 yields 1.12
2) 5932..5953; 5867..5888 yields 1.01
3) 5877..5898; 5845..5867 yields 1.00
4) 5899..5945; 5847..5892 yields 1.01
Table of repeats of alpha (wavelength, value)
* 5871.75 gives 94.06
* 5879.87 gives 103.3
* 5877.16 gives 103.1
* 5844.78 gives 104.9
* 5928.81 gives 97.81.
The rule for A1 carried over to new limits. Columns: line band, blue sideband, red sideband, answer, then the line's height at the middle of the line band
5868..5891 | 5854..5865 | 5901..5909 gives -1.3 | 93.6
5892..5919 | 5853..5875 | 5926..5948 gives 1.7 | 99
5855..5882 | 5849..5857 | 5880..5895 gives -0.4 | 97.1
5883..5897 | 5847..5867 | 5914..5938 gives 0.7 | 96.6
